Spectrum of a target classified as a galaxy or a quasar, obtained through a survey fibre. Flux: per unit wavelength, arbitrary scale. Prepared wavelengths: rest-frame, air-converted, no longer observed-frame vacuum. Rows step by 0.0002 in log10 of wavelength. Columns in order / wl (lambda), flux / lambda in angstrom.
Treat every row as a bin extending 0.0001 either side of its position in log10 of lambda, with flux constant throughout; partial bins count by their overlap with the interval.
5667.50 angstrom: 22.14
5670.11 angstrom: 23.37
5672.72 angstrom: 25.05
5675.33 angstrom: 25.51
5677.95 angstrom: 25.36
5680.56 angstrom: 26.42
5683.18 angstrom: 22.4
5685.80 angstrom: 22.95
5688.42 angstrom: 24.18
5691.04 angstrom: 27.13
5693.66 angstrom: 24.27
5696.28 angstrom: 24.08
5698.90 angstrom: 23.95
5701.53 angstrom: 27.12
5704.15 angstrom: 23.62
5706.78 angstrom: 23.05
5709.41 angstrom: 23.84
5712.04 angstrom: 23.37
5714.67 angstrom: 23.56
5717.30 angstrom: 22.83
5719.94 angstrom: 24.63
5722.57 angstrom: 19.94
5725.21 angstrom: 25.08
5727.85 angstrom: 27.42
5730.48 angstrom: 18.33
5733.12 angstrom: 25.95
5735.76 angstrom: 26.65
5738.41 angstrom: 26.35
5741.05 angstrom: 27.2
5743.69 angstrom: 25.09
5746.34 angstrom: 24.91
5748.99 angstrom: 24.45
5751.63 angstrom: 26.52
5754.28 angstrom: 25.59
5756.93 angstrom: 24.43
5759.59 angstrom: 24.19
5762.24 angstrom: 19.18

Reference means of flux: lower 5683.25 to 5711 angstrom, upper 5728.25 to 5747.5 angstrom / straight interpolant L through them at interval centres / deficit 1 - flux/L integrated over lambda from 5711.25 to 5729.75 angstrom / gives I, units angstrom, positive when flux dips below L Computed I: 0.8 angstrom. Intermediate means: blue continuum 24.3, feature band 23.7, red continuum 25.1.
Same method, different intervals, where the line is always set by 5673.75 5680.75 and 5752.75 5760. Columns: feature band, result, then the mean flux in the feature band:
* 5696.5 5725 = 1.84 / 23.7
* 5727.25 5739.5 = 0.14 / 24.8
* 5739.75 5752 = -0.31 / 25.6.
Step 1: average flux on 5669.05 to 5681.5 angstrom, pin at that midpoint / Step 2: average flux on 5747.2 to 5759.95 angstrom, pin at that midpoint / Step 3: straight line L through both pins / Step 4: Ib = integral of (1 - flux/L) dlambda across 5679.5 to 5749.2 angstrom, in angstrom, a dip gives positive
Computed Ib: 2.02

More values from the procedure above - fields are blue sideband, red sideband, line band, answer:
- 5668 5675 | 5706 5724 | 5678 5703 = -1.13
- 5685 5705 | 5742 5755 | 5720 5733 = 1.00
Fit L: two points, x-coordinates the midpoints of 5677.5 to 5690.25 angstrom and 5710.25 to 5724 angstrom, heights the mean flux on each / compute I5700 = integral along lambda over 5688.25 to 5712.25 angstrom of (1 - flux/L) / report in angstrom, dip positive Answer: -0.9 angstrom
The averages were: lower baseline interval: 24.3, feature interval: 24.5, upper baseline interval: 22.9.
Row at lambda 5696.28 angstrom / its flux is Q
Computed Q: 24.08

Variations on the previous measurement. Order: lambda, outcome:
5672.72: 25.05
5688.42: 24.18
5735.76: 26.65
